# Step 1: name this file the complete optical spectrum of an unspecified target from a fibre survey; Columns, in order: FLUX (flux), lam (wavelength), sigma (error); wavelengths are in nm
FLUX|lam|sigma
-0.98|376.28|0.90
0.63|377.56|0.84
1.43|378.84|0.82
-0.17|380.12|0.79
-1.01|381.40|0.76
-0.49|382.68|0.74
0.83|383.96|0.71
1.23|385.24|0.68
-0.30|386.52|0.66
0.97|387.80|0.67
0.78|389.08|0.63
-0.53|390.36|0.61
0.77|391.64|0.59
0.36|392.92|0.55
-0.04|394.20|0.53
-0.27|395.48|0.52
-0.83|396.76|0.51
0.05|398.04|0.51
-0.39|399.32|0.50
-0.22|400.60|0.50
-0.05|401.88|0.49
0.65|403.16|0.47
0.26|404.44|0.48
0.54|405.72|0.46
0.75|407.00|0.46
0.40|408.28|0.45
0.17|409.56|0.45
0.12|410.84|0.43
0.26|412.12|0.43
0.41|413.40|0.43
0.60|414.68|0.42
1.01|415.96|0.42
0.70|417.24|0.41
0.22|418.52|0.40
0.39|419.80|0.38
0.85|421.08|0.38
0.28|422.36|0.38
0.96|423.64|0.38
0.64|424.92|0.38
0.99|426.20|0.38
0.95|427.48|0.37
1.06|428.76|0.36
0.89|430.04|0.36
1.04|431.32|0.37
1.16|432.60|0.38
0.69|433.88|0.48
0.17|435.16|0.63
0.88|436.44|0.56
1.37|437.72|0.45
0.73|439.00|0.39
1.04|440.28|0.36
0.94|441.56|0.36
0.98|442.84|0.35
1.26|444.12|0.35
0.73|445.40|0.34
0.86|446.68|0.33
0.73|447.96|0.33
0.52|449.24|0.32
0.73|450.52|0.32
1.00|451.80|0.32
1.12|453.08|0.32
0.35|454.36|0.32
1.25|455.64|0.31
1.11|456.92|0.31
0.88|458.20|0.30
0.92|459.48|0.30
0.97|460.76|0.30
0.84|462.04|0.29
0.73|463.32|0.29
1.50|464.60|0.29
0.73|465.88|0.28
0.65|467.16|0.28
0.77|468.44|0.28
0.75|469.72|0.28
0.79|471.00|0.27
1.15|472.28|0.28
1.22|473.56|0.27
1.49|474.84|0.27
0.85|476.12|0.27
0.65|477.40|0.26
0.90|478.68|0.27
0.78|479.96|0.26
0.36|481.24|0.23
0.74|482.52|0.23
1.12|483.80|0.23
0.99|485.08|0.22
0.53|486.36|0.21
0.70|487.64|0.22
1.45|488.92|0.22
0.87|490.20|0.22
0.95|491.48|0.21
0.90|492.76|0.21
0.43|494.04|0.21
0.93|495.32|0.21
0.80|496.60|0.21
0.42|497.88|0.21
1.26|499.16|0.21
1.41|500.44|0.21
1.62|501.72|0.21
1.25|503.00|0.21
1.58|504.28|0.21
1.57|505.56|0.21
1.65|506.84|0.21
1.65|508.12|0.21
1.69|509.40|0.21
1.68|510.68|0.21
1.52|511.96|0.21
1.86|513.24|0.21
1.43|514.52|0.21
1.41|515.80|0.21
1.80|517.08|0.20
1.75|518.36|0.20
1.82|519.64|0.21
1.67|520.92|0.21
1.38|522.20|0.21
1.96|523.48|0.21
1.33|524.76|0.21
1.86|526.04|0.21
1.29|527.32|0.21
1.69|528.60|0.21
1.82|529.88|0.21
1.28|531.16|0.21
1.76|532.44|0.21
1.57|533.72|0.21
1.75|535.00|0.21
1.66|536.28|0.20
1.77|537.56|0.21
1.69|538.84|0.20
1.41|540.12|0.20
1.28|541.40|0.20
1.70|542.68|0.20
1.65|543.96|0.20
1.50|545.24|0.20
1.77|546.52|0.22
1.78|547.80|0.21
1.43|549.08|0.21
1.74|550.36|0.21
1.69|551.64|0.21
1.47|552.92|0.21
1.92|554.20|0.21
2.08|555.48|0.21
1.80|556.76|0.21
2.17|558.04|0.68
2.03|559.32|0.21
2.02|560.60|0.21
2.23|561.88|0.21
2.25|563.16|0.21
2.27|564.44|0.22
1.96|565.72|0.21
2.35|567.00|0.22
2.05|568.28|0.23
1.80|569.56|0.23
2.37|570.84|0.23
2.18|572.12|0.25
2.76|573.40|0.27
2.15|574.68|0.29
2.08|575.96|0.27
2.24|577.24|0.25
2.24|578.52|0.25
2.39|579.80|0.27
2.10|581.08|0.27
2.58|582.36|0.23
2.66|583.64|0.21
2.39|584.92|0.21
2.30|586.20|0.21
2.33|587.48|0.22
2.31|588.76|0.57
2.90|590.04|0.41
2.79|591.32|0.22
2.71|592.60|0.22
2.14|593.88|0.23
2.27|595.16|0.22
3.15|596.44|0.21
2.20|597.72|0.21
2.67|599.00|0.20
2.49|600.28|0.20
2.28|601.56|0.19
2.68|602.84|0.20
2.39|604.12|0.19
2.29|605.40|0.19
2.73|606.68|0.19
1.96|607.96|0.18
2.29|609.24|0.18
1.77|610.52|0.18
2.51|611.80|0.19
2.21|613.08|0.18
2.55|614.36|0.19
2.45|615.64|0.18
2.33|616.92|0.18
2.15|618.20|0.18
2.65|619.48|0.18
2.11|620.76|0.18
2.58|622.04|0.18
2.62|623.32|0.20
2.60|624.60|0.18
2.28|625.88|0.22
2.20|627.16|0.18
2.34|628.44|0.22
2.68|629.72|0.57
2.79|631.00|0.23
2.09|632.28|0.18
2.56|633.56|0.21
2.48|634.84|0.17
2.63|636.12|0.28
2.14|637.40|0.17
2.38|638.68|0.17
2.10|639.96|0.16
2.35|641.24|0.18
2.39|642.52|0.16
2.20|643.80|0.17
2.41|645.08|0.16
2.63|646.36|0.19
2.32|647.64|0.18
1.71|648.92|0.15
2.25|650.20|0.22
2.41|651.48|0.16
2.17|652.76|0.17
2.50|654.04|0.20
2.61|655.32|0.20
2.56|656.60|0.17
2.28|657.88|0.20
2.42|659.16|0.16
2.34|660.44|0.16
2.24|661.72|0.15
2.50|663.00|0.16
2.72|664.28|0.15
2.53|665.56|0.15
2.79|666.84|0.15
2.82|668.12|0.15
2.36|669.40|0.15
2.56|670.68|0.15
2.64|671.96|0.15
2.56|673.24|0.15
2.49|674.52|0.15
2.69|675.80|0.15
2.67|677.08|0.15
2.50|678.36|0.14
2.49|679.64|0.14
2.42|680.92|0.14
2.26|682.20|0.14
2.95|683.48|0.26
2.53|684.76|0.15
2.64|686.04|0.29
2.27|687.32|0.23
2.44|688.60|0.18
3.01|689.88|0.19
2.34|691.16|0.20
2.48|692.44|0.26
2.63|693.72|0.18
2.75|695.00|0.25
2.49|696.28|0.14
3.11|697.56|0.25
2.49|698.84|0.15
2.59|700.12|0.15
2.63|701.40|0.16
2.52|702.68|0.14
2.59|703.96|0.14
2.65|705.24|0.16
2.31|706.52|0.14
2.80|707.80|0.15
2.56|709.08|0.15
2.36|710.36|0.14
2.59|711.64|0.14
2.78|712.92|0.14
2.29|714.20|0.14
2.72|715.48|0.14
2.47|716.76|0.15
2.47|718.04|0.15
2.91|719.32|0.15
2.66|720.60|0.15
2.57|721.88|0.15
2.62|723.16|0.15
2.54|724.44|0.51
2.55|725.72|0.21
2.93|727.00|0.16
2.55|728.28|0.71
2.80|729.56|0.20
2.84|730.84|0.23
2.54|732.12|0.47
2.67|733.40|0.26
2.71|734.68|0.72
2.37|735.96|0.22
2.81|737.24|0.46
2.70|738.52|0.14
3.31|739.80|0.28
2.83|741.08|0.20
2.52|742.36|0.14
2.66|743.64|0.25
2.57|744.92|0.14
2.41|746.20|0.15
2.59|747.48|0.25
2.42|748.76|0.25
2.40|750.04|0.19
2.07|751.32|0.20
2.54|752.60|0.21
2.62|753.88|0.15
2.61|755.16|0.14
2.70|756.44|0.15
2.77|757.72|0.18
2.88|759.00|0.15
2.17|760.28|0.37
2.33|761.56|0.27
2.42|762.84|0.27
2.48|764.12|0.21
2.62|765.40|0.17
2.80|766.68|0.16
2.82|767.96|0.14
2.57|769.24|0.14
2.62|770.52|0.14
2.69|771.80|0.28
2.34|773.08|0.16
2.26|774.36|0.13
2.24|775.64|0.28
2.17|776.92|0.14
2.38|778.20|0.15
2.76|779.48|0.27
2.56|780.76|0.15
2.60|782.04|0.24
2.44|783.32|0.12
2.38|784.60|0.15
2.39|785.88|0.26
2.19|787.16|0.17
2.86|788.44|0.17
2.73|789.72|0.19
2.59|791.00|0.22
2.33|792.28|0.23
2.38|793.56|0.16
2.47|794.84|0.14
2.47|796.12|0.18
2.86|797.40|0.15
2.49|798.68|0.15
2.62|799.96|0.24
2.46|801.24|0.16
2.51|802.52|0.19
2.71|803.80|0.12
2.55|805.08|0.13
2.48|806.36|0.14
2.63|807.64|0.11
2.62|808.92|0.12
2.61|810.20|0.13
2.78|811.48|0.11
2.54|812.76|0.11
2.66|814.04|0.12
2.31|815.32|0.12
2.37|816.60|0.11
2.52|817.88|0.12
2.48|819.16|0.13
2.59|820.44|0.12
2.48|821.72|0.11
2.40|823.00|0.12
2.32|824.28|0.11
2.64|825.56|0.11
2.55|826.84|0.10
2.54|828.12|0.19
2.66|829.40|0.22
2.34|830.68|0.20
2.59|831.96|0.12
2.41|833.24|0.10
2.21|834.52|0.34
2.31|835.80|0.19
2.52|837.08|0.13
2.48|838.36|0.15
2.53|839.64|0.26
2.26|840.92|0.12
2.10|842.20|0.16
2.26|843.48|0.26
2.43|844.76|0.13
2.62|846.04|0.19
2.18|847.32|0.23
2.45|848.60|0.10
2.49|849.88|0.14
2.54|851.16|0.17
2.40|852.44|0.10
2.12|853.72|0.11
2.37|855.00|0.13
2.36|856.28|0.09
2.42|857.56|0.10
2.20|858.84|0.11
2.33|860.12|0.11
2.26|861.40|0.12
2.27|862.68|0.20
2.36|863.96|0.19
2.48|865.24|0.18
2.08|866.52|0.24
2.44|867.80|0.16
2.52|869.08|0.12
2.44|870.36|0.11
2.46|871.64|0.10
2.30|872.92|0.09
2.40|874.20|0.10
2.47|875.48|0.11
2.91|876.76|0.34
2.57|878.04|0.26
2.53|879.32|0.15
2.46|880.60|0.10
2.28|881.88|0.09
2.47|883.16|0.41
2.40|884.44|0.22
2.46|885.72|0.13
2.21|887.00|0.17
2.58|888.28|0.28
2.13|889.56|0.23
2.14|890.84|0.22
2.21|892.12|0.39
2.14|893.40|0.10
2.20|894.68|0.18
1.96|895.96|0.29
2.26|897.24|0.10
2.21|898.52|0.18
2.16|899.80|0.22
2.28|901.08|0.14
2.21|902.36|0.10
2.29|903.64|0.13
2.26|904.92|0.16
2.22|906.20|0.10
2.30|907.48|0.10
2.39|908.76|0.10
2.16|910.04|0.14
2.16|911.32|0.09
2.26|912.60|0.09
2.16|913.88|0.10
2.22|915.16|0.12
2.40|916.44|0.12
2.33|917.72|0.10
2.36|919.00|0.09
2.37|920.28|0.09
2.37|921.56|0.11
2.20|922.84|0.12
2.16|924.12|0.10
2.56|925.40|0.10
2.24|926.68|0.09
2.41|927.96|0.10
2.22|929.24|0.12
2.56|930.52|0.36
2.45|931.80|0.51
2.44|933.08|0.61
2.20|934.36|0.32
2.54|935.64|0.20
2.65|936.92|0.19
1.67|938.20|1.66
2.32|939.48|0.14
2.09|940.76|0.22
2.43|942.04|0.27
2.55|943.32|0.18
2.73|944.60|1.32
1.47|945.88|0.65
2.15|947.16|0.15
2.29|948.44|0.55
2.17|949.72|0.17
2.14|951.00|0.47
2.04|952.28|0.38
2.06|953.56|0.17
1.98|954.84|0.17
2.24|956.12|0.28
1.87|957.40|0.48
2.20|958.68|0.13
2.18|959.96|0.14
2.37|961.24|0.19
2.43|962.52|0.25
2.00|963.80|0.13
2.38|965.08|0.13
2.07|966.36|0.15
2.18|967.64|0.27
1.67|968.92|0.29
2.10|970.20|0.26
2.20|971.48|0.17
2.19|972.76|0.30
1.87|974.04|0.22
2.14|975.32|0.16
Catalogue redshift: 0.26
